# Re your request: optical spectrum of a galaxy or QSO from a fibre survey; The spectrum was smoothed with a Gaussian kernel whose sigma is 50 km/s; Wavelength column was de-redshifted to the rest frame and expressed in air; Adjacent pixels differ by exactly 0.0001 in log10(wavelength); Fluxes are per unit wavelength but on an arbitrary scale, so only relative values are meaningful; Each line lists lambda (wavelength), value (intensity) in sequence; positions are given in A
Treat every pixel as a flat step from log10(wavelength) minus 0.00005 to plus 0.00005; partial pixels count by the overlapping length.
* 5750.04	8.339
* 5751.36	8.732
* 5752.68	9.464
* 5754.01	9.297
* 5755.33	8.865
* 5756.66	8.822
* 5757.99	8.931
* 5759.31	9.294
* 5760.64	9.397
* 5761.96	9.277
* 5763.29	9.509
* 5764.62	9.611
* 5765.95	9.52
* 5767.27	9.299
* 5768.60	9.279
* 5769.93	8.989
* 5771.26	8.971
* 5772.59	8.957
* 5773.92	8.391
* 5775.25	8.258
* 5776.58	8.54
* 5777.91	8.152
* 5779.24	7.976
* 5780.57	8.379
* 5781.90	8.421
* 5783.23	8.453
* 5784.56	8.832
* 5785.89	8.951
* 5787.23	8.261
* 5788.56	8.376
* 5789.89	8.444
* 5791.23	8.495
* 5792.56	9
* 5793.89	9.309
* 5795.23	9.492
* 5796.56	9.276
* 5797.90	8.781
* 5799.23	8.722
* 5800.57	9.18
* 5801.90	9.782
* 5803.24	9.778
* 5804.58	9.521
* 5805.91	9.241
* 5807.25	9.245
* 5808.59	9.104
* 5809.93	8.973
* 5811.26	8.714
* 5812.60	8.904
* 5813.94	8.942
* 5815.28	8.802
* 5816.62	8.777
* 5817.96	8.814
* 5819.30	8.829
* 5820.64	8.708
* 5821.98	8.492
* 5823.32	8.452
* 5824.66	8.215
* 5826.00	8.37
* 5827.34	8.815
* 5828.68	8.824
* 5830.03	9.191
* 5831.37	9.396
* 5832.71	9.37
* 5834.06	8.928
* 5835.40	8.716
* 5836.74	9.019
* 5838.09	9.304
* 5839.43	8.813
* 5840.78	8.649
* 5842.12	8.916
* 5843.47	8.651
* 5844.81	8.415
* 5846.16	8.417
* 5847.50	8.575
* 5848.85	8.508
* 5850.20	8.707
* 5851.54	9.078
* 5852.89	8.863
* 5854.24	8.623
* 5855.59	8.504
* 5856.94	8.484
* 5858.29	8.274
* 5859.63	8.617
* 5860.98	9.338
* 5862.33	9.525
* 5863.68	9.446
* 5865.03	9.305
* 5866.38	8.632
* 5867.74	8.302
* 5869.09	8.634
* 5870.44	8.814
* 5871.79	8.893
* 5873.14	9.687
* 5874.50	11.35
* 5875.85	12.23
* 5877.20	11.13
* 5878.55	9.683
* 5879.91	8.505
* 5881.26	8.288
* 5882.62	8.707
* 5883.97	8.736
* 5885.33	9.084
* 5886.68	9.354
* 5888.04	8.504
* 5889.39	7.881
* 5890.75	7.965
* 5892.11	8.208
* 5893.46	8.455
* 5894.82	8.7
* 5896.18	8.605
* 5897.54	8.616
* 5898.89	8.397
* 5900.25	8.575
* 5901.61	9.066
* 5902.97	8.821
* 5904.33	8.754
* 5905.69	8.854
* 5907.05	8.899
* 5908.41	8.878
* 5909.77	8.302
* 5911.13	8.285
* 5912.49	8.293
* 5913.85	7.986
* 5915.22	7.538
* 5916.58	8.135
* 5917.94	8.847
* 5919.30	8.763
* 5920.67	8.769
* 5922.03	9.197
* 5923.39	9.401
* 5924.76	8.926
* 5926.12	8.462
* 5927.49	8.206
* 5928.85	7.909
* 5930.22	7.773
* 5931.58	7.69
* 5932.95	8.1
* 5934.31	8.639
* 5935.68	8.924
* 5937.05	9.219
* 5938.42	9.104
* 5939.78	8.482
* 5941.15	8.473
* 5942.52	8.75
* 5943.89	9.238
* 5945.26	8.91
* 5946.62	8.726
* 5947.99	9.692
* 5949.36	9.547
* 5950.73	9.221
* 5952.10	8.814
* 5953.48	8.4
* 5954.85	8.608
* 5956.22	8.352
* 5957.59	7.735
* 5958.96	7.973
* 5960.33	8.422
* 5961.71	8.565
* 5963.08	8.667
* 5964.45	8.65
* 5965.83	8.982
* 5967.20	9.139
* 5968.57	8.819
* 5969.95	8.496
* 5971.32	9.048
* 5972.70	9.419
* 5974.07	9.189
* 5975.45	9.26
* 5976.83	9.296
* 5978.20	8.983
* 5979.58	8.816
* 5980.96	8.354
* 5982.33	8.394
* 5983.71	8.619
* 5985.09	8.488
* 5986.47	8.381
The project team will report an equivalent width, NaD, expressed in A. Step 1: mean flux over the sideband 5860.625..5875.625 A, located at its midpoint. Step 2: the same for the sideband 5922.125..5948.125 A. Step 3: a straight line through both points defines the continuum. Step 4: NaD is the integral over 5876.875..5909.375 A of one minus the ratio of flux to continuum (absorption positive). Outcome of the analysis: 1.2 A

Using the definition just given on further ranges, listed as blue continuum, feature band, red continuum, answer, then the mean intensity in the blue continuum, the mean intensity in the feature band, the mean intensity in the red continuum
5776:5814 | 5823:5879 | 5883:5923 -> -2.1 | 8.87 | 9.04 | 8.58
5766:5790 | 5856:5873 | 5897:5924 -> -0.5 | 8.64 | 8.88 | 8.62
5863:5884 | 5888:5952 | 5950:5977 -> 3.2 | 9.42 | 8.61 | 8.74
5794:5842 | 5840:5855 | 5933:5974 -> 0.4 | 8.98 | 8.67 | 8.79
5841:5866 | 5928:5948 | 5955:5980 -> 0.4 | 8.79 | 8.61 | 8.76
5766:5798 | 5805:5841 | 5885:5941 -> -0.9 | 8.73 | 8.88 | 8.55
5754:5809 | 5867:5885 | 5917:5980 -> -1.2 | 8.96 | 9.44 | 8.75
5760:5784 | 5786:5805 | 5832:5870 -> -0.4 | 8.86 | 9.02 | 8.81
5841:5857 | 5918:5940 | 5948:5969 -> 0.2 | 8.65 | 8.61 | 8.69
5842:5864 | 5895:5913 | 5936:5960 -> 0.2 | 8.75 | 8.65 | 8.78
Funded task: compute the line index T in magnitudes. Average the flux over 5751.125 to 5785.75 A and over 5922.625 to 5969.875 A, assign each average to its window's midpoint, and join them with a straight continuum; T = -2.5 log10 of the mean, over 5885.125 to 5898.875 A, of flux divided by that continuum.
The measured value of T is 0.028 mag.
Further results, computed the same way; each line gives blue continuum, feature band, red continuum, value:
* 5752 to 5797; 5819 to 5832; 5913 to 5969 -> 0.011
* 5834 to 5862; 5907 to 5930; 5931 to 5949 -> 0.036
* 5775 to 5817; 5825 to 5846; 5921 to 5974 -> -0.006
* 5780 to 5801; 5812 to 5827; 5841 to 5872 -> 0.012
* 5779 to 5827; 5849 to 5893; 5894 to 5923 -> -0.043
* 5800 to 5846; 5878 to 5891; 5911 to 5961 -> 0.008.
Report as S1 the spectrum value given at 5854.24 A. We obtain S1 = 8.623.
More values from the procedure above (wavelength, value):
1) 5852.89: 8.863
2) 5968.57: 8.819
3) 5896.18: 8.605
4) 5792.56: 9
